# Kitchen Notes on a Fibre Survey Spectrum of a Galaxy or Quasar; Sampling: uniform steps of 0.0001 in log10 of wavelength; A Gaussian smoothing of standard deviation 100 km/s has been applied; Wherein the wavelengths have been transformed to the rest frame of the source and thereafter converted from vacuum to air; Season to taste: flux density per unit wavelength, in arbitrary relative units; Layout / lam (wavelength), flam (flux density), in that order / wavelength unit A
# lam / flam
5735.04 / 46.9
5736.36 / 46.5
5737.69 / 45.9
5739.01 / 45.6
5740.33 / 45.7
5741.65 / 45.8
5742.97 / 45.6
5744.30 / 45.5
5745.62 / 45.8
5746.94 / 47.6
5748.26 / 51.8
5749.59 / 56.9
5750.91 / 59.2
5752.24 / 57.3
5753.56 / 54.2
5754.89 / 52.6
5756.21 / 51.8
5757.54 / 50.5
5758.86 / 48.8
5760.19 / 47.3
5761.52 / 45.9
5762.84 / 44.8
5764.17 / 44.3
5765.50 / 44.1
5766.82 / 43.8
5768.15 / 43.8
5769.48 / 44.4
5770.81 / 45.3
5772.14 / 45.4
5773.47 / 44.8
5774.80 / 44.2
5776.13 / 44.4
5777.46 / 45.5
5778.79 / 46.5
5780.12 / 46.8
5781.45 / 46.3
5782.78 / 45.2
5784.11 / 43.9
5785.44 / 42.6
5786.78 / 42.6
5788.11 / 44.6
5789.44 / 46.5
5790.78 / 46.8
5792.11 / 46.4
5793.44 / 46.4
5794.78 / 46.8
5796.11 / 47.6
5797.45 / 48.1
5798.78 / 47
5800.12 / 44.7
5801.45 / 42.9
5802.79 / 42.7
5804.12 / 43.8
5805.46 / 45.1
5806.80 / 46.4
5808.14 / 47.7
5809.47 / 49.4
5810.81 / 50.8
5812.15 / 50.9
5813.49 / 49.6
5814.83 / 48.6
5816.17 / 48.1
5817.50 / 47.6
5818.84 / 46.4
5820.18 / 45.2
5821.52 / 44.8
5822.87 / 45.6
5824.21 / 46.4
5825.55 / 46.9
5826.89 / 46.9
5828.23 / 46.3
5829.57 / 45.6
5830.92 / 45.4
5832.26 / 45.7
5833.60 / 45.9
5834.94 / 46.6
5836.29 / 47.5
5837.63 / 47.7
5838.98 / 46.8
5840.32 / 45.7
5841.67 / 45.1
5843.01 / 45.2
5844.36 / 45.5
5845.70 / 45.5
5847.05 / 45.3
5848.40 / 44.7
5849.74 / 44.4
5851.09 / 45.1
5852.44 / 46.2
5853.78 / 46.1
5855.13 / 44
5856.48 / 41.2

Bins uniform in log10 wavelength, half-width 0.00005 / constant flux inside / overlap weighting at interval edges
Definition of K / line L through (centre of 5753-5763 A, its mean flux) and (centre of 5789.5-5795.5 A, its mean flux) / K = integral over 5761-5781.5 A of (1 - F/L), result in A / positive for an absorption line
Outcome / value 1.5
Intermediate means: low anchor 49.7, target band 45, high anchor 46.6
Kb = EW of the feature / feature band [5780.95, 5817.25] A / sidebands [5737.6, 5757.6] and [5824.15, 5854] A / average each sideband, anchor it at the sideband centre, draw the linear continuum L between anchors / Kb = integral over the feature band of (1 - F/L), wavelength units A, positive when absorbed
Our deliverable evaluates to 1.1 A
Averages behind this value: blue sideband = 50.2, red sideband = 45.9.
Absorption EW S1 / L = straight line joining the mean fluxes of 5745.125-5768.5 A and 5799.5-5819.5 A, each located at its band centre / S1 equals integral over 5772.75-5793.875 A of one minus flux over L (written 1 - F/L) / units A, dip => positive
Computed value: 1.3 A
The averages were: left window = 49.6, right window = 47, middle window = 45.2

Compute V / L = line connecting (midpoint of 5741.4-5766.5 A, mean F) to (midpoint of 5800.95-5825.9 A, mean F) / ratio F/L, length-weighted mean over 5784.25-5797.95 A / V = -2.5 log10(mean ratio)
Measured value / 0.05 mag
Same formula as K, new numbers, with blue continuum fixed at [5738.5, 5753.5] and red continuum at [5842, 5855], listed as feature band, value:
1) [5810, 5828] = -0.33 A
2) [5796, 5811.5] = 0.33 A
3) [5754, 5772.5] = 0.92 A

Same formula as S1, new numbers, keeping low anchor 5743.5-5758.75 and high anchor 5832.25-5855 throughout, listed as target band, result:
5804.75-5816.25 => -0.1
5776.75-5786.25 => 0.9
